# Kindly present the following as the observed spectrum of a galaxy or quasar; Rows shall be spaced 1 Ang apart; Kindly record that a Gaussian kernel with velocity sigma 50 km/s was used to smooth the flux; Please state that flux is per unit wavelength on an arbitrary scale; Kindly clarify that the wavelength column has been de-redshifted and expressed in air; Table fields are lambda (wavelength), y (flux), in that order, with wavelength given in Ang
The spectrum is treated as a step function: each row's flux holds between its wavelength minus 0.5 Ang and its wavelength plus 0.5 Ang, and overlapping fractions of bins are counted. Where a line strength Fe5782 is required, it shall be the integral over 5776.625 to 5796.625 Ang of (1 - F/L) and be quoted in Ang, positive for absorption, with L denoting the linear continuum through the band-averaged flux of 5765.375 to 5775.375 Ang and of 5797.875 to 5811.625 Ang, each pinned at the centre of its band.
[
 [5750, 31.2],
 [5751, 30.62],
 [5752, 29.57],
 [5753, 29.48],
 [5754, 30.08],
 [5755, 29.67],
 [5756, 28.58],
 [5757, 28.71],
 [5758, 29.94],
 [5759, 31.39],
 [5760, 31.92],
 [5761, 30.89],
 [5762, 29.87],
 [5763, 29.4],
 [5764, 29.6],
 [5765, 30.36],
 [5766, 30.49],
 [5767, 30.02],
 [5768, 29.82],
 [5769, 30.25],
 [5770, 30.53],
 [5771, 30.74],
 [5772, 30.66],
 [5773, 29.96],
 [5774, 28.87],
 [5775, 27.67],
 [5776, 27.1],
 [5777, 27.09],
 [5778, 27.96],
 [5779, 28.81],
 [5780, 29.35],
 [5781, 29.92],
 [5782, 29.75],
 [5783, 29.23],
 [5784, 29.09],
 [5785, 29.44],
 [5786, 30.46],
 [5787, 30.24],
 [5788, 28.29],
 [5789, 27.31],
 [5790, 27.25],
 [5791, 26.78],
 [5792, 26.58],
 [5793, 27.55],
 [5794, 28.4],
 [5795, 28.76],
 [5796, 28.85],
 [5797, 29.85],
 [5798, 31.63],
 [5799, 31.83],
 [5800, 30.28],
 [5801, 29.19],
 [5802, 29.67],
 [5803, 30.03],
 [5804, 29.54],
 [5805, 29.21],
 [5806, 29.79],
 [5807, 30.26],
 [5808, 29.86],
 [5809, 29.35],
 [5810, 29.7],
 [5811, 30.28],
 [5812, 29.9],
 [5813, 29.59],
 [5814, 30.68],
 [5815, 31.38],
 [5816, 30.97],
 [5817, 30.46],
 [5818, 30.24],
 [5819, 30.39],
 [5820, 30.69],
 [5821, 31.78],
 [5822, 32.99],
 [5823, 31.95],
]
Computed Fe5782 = 0.93 Ang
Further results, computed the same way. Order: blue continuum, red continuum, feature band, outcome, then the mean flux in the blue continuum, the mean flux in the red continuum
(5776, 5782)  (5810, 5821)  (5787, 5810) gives 0.4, 28.6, 30.5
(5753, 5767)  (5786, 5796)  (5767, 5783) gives -0.1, 30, 28.1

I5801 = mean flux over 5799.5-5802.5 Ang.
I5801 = 29.7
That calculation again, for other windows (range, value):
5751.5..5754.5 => 29.7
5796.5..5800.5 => 30.9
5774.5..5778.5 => 27.5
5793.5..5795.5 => 28.6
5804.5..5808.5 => 29.8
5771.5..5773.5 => 30.3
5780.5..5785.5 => 29.5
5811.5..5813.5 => 29.7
